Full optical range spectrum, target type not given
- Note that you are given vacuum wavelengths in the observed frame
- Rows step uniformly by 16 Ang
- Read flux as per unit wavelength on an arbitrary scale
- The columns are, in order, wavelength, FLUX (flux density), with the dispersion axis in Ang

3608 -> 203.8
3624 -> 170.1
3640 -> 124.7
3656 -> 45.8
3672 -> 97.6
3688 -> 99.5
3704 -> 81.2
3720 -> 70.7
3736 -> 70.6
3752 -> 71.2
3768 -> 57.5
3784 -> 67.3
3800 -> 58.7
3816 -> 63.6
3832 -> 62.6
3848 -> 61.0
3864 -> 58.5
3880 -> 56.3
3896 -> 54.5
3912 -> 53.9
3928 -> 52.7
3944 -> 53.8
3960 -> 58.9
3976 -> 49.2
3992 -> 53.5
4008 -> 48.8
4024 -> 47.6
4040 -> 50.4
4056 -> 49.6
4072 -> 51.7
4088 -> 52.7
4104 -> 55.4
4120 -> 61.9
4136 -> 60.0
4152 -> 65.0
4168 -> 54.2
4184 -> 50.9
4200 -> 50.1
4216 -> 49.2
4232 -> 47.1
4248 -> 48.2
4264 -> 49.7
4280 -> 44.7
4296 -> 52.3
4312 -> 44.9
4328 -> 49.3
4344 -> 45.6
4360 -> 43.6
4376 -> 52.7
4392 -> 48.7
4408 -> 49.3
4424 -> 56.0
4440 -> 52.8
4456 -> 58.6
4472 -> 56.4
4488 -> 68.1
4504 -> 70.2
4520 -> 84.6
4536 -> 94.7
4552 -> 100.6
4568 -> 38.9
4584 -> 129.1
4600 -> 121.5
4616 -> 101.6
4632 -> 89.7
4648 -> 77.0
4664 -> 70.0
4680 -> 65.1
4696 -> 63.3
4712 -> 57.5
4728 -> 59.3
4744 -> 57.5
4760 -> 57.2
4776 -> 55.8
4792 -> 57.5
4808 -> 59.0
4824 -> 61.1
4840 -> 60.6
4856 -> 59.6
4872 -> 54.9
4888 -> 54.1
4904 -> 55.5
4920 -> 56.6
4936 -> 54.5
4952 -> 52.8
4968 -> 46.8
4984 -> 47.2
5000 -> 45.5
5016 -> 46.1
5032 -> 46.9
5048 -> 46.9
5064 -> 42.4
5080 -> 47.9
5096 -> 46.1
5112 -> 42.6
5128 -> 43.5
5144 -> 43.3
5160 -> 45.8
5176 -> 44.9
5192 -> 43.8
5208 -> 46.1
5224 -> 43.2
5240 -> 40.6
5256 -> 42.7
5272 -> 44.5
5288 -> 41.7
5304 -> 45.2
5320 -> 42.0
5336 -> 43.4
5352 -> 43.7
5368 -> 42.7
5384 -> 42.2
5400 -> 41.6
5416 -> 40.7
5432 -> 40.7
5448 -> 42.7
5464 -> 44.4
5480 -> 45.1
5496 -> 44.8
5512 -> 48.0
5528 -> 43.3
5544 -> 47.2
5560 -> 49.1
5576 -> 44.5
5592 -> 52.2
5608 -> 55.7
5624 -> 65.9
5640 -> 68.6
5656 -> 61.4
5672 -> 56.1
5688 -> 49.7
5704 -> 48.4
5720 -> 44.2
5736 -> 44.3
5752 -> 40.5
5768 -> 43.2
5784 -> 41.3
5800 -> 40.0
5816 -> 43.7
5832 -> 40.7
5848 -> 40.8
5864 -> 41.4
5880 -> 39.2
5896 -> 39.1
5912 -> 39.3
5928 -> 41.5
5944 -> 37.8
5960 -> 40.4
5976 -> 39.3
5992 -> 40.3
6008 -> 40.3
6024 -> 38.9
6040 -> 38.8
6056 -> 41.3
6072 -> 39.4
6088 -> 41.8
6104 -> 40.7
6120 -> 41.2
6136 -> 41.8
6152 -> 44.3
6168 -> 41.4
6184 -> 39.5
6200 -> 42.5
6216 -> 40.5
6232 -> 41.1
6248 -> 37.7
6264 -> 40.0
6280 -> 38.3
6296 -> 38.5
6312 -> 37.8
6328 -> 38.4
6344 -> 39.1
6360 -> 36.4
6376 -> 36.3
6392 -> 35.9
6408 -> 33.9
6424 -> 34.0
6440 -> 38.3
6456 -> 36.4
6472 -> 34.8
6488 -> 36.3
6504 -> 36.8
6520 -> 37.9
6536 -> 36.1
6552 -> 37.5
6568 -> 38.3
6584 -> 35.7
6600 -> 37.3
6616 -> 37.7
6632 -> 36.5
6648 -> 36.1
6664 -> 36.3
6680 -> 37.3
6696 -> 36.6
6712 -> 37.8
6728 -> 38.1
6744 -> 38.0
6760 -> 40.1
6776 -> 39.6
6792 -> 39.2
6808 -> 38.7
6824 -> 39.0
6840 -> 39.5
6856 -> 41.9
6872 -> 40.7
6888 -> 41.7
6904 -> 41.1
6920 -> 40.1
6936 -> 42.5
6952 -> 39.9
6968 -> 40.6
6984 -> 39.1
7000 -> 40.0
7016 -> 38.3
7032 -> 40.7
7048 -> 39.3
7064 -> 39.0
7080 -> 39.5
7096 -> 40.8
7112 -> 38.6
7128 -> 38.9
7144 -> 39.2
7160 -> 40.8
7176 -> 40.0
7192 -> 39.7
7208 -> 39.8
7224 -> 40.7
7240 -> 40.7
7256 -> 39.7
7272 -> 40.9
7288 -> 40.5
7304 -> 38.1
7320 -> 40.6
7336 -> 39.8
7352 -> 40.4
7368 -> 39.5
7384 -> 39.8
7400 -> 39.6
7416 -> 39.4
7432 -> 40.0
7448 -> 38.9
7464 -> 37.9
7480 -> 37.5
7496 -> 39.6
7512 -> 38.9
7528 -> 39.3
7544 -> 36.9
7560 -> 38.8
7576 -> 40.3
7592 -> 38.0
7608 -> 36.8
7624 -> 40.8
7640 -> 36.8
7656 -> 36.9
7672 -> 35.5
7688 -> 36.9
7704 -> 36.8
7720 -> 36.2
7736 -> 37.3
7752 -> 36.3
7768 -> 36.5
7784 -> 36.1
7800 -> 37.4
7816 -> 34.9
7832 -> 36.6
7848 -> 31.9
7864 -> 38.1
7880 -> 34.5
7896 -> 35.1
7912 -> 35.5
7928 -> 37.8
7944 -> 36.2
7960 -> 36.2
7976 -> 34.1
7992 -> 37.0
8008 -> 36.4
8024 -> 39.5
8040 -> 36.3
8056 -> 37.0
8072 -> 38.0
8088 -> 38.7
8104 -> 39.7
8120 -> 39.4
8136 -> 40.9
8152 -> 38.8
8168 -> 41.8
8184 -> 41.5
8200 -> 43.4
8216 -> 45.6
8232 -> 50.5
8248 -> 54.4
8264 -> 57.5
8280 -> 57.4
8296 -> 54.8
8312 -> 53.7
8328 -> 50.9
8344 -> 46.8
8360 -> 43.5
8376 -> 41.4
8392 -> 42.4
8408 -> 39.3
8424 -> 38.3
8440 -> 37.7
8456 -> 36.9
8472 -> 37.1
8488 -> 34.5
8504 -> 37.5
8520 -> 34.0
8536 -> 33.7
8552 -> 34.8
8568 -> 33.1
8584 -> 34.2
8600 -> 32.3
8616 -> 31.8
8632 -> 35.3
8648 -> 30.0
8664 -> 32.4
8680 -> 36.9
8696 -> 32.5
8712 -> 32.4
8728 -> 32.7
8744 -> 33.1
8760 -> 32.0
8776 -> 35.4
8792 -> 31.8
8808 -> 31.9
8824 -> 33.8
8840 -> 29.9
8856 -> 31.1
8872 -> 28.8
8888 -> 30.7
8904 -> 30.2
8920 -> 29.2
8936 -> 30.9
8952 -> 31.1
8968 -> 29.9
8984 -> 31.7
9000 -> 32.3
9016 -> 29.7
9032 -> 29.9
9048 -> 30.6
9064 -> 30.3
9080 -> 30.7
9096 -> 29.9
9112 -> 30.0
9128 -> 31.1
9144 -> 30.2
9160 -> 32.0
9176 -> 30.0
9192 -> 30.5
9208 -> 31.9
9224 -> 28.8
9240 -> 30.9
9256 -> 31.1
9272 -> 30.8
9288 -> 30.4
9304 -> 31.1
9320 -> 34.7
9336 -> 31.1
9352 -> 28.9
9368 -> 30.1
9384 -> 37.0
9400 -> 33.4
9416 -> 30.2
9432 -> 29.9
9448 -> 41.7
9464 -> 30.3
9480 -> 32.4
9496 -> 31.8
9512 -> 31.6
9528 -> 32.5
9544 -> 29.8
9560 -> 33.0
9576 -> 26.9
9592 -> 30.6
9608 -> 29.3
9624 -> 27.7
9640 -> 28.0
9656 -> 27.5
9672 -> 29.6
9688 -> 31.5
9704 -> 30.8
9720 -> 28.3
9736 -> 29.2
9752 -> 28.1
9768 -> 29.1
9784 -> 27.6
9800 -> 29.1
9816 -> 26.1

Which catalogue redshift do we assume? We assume 1.96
